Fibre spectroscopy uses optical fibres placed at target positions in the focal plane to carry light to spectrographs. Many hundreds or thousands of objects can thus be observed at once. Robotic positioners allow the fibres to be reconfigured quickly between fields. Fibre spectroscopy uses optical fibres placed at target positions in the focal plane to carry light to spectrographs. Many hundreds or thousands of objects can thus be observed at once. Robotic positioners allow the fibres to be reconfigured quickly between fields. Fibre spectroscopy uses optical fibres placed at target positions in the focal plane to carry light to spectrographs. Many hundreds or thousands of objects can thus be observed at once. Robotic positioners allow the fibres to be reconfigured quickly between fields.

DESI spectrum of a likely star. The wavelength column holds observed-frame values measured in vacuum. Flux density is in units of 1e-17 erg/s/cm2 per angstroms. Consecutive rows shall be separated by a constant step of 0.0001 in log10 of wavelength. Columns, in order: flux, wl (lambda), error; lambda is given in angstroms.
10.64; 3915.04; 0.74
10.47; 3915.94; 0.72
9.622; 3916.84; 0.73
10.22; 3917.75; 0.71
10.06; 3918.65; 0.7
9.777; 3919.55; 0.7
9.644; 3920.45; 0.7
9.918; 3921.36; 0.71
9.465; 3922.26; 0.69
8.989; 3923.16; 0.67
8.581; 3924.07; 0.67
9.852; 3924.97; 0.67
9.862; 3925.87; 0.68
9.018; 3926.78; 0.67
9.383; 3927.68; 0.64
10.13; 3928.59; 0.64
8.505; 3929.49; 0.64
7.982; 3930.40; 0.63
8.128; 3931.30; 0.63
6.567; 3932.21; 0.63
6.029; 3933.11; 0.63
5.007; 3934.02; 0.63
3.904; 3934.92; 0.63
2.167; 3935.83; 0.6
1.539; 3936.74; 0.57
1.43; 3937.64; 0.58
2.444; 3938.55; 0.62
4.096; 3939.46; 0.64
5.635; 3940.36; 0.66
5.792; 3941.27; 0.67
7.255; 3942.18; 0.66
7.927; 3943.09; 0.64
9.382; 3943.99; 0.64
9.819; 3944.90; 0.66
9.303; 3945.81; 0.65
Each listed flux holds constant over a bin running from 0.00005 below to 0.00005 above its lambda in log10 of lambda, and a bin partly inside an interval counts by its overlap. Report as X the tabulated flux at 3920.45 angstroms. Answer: 9.644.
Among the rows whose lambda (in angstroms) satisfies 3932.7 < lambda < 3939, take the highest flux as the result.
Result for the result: 6.029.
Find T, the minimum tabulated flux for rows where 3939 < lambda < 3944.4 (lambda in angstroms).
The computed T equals 4.096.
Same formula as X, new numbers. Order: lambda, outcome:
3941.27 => 5.792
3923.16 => 8.989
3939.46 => 4.096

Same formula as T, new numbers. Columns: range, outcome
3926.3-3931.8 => 7.982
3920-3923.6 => 8.989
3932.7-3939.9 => 1.43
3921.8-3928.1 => 8.581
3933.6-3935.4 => 3.904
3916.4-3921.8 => 9.622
